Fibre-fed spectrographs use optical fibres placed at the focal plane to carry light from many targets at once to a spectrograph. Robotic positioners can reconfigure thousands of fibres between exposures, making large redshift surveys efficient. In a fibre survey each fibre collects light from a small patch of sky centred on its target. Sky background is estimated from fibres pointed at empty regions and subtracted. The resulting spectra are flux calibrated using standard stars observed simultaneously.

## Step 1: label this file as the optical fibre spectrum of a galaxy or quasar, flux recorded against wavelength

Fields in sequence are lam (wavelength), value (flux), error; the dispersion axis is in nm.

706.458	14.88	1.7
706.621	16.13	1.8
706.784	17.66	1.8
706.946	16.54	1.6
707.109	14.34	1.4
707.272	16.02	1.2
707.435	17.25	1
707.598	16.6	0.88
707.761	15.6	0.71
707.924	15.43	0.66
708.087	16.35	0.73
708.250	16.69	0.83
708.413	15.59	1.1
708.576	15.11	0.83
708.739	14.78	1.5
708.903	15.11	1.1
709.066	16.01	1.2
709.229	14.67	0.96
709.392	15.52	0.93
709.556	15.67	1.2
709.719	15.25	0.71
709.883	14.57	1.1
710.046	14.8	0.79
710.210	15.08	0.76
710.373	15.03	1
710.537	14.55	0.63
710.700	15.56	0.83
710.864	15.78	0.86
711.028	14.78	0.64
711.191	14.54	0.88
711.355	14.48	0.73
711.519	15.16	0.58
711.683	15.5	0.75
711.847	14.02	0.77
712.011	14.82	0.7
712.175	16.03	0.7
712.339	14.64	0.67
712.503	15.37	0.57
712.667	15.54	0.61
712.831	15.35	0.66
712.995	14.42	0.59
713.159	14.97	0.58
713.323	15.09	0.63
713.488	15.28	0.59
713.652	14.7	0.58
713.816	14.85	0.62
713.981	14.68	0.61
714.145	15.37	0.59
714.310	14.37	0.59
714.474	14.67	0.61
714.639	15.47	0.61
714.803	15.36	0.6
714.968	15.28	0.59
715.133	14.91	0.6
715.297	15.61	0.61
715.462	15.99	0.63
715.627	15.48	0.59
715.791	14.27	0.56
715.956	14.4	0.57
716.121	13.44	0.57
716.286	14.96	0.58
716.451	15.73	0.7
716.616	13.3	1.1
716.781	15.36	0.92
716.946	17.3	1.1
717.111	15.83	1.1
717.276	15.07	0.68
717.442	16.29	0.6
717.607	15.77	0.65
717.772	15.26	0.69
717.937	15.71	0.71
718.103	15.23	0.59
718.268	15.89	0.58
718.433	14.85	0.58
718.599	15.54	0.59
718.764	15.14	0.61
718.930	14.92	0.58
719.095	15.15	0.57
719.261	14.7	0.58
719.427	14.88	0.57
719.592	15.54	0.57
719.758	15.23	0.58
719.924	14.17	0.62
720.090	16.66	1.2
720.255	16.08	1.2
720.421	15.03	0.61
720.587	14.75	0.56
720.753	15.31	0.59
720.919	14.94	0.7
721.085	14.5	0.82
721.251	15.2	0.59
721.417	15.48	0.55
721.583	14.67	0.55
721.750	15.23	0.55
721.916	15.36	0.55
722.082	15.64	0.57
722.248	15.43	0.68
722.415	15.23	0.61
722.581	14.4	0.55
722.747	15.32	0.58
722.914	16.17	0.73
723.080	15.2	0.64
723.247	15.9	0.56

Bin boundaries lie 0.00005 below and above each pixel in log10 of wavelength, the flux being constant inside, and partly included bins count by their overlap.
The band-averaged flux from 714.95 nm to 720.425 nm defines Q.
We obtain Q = 15.3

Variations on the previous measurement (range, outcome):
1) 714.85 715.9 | 15.2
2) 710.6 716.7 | 15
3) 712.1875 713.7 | 15.1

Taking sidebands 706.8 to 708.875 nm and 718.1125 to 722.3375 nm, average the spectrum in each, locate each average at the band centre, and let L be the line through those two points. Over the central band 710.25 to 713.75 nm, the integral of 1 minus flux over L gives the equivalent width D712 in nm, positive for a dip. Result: 0.142 nm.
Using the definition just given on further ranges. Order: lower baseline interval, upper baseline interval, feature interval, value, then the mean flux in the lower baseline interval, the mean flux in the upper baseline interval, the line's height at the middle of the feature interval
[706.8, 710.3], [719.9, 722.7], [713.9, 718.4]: 0.04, 15.6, 15.2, 15.4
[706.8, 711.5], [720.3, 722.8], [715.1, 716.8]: 0.05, 15.4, 15.1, 15.3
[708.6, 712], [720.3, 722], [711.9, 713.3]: -0.01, 15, 15.1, 15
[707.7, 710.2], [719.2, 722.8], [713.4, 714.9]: 0.03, 15.4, 15.2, 15.3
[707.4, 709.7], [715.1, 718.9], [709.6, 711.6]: 0.08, 15.7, 15.3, 15.6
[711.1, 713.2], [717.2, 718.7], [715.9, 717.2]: 0.03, 15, 15.5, 15.4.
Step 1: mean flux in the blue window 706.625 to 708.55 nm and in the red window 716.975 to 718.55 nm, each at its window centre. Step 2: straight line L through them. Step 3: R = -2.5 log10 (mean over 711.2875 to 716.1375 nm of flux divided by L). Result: 0.06 mag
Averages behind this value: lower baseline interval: 16.2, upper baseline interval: 15.6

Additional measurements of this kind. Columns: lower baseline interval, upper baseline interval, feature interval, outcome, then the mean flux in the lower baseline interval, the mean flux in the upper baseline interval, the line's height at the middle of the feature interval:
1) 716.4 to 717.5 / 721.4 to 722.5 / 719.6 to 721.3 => 0.011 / 15.5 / 15.3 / 15.3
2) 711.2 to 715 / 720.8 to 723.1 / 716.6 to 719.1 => -0.026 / 15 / 15.2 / 15.1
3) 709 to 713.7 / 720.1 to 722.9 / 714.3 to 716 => 0.001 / 15.1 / 15.2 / 15.1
